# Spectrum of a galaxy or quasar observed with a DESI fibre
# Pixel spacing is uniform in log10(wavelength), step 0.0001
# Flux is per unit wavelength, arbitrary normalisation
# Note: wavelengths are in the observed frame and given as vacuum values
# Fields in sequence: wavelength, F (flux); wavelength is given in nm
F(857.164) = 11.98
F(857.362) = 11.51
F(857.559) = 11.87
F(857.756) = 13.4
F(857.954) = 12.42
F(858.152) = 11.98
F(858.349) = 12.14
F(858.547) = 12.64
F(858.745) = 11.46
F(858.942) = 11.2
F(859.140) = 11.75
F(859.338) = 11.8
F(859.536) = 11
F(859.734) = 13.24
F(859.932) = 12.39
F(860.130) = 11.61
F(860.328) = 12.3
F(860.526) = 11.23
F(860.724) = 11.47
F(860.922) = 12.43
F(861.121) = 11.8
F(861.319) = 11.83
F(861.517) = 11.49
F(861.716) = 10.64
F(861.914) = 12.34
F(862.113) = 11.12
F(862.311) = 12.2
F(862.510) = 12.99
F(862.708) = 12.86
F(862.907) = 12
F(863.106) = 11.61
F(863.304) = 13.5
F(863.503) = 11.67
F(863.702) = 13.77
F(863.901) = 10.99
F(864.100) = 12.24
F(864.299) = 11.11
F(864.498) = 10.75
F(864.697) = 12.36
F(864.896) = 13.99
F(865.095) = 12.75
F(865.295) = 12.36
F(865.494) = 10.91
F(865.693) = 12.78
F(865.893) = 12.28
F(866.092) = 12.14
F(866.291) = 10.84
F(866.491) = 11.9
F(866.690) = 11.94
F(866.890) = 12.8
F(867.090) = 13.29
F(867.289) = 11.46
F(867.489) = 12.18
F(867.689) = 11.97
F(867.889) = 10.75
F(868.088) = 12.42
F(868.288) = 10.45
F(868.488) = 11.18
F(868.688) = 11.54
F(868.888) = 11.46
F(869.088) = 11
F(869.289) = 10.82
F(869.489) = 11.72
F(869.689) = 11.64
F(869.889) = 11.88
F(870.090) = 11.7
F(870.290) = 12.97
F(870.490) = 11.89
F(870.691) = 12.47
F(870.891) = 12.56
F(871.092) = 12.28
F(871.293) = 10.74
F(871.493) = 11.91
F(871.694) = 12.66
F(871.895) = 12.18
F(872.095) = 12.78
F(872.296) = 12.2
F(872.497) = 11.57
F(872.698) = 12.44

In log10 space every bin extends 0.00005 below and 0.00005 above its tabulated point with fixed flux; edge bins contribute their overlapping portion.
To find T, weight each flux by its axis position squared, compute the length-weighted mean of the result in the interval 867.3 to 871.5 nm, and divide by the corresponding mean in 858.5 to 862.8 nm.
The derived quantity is 1.00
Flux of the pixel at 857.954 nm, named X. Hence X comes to 12.42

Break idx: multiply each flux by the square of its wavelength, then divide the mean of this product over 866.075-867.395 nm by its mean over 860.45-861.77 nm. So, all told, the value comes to 1.05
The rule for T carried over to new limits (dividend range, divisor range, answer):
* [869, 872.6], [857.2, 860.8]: 1.03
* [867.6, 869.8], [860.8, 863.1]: 0.97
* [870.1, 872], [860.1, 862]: 1.06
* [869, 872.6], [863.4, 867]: 1.00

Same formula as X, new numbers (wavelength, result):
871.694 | 12.66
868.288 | 10.45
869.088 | 11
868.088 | 12.42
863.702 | 13.77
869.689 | 11.64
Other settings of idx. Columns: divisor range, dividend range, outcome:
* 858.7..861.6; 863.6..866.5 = 1.03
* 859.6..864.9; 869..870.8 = 1.00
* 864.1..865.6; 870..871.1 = 1.04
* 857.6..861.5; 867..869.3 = 0.98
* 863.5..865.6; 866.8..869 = 0.98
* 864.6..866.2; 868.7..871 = 0.96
